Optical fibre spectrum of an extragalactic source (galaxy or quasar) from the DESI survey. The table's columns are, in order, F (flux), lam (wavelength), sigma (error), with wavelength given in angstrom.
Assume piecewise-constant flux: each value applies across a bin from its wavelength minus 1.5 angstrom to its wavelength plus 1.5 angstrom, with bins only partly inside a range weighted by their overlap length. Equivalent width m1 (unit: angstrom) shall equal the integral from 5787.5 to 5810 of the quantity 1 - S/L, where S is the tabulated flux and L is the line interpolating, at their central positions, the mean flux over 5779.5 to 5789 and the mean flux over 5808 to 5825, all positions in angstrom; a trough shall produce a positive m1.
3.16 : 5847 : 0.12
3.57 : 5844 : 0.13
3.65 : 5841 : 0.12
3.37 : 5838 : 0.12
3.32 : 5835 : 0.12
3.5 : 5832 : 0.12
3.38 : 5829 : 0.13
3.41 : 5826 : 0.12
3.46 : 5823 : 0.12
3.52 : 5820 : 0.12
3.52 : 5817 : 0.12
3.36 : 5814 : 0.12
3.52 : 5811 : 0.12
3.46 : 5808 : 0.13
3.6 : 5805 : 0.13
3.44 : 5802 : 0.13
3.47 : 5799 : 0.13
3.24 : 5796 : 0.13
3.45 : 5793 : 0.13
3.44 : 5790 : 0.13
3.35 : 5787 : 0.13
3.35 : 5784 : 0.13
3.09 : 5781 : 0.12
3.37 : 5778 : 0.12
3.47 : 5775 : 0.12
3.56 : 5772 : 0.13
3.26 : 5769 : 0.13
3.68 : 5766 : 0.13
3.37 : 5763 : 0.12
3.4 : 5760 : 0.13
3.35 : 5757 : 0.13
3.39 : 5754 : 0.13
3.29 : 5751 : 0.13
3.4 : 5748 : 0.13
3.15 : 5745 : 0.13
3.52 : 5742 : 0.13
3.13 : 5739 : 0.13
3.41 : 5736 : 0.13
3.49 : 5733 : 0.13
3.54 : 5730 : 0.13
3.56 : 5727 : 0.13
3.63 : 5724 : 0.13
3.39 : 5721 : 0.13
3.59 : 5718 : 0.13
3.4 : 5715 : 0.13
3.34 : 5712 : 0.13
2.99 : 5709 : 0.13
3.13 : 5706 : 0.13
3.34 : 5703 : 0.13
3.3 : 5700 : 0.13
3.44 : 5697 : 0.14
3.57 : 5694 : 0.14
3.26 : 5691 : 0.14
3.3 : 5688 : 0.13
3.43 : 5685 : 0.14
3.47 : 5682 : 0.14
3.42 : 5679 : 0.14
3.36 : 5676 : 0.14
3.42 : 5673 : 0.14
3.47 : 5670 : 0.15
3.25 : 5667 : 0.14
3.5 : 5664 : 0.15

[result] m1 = -0.5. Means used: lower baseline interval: 3.27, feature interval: 3.44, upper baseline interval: 3.47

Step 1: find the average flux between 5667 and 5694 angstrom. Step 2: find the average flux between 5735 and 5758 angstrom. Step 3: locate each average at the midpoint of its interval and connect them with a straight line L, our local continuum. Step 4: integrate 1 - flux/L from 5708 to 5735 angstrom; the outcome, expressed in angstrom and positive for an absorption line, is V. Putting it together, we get -0.74 angstrom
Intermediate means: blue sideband 3.39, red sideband 3.33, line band 3.44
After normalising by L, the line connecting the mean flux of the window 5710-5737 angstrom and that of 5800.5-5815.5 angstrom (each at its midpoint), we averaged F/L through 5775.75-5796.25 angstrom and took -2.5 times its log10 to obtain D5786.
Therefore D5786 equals 0.04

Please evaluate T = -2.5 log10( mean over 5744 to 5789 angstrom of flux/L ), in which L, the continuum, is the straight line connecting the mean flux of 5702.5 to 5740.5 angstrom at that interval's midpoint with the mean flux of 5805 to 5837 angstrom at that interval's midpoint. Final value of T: 0.01 mag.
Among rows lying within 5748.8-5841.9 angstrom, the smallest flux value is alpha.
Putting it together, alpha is 3.09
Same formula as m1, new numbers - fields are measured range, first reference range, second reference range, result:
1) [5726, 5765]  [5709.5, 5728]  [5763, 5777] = 0.90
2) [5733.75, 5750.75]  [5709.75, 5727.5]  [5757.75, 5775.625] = 0.63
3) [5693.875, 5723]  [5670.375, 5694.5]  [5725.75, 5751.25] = 0.45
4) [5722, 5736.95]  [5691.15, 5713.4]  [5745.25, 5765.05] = -0.87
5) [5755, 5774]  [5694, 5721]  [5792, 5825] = -0.18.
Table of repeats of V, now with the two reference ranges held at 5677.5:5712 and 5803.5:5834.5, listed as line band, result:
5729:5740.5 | 0.0 angstrom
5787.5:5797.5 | 0.2 angstrom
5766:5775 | -0.1 angstrom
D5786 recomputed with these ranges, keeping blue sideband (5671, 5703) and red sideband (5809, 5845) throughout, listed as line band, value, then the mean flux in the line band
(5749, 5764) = 0.02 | 3.36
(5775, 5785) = 0.05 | 3.3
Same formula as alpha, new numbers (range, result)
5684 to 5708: 3.13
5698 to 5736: 2.99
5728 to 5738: 3.41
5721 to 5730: 3.39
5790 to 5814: 3.24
